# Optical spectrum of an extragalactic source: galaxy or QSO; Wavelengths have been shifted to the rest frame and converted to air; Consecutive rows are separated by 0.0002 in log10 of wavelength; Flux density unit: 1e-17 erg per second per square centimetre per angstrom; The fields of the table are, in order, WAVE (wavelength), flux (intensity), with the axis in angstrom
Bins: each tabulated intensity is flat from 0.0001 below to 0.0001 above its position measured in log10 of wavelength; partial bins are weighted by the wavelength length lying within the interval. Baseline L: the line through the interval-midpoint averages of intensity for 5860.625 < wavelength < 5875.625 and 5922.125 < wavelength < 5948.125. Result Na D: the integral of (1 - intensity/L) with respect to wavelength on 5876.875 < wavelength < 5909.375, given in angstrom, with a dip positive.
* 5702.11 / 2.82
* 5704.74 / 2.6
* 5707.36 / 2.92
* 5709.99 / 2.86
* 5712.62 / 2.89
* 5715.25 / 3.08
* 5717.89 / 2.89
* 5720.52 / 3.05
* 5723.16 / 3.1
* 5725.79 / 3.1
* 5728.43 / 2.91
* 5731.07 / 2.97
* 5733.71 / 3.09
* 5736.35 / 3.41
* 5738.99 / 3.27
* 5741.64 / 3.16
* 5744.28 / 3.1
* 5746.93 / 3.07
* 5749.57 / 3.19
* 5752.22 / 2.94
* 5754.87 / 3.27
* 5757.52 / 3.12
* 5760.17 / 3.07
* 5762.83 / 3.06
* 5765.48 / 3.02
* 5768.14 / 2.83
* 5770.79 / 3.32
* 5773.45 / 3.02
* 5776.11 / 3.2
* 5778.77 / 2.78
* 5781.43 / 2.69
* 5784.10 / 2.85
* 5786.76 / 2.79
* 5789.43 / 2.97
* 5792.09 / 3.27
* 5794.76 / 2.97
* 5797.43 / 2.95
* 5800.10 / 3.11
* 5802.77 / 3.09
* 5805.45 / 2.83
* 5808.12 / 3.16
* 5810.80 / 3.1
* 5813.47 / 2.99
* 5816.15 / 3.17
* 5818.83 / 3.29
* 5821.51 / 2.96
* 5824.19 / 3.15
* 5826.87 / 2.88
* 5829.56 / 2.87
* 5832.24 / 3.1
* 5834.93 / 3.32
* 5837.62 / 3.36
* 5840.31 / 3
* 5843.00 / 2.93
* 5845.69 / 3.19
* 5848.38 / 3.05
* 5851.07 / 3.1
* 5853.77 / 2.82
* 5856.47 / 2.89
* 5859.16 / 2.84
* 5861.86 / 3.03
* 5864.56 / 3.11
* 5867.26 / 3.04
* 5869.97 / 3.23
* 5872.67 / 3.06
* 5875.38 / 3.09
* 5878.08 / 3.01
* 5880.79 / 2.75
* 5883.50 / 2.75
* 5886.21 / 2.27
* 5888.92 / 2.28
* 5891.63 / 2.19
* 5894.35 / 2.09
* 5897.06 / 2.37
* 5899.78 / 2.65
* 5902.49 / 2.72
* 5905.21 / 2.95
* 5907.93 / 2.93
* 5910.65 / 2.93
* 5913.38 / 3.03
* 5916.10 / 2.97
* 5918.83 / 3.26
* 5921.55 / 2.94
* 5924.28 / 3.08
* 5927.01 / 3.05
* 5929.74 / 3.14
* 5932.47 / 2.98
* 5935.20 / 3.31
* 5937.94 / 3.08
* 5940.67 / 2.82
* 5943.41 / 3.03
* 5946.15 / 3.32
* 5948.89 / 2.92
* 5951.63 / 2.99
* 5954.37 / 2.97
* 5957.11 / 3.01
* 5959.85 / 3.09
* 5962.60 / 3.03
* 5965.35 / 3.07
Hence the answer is 5.4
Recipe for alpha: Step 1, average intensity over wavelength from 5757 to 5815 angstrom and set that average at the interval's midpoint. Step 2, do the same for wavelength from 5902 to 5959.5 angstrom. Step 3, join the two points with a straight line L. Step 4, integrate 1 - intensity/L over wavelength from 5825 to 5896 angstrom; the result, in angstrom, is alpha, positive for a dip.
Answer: 2.9 angstrom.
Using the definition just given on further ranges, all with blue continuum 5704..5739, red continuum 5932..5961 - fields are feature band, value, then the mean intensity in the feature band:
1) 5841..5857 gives 0.2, 3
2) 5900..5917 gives 0.8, 2.9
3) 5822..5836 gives -0.1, 3.05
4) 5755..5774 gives -0.4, 3.08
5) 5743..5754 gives -0.3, 3.08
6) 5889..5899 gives 2.6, 2.25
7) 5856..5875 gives 0.0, 3.04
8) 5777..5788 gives 0.8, 2.79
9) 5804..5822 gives -0.3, 3.08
